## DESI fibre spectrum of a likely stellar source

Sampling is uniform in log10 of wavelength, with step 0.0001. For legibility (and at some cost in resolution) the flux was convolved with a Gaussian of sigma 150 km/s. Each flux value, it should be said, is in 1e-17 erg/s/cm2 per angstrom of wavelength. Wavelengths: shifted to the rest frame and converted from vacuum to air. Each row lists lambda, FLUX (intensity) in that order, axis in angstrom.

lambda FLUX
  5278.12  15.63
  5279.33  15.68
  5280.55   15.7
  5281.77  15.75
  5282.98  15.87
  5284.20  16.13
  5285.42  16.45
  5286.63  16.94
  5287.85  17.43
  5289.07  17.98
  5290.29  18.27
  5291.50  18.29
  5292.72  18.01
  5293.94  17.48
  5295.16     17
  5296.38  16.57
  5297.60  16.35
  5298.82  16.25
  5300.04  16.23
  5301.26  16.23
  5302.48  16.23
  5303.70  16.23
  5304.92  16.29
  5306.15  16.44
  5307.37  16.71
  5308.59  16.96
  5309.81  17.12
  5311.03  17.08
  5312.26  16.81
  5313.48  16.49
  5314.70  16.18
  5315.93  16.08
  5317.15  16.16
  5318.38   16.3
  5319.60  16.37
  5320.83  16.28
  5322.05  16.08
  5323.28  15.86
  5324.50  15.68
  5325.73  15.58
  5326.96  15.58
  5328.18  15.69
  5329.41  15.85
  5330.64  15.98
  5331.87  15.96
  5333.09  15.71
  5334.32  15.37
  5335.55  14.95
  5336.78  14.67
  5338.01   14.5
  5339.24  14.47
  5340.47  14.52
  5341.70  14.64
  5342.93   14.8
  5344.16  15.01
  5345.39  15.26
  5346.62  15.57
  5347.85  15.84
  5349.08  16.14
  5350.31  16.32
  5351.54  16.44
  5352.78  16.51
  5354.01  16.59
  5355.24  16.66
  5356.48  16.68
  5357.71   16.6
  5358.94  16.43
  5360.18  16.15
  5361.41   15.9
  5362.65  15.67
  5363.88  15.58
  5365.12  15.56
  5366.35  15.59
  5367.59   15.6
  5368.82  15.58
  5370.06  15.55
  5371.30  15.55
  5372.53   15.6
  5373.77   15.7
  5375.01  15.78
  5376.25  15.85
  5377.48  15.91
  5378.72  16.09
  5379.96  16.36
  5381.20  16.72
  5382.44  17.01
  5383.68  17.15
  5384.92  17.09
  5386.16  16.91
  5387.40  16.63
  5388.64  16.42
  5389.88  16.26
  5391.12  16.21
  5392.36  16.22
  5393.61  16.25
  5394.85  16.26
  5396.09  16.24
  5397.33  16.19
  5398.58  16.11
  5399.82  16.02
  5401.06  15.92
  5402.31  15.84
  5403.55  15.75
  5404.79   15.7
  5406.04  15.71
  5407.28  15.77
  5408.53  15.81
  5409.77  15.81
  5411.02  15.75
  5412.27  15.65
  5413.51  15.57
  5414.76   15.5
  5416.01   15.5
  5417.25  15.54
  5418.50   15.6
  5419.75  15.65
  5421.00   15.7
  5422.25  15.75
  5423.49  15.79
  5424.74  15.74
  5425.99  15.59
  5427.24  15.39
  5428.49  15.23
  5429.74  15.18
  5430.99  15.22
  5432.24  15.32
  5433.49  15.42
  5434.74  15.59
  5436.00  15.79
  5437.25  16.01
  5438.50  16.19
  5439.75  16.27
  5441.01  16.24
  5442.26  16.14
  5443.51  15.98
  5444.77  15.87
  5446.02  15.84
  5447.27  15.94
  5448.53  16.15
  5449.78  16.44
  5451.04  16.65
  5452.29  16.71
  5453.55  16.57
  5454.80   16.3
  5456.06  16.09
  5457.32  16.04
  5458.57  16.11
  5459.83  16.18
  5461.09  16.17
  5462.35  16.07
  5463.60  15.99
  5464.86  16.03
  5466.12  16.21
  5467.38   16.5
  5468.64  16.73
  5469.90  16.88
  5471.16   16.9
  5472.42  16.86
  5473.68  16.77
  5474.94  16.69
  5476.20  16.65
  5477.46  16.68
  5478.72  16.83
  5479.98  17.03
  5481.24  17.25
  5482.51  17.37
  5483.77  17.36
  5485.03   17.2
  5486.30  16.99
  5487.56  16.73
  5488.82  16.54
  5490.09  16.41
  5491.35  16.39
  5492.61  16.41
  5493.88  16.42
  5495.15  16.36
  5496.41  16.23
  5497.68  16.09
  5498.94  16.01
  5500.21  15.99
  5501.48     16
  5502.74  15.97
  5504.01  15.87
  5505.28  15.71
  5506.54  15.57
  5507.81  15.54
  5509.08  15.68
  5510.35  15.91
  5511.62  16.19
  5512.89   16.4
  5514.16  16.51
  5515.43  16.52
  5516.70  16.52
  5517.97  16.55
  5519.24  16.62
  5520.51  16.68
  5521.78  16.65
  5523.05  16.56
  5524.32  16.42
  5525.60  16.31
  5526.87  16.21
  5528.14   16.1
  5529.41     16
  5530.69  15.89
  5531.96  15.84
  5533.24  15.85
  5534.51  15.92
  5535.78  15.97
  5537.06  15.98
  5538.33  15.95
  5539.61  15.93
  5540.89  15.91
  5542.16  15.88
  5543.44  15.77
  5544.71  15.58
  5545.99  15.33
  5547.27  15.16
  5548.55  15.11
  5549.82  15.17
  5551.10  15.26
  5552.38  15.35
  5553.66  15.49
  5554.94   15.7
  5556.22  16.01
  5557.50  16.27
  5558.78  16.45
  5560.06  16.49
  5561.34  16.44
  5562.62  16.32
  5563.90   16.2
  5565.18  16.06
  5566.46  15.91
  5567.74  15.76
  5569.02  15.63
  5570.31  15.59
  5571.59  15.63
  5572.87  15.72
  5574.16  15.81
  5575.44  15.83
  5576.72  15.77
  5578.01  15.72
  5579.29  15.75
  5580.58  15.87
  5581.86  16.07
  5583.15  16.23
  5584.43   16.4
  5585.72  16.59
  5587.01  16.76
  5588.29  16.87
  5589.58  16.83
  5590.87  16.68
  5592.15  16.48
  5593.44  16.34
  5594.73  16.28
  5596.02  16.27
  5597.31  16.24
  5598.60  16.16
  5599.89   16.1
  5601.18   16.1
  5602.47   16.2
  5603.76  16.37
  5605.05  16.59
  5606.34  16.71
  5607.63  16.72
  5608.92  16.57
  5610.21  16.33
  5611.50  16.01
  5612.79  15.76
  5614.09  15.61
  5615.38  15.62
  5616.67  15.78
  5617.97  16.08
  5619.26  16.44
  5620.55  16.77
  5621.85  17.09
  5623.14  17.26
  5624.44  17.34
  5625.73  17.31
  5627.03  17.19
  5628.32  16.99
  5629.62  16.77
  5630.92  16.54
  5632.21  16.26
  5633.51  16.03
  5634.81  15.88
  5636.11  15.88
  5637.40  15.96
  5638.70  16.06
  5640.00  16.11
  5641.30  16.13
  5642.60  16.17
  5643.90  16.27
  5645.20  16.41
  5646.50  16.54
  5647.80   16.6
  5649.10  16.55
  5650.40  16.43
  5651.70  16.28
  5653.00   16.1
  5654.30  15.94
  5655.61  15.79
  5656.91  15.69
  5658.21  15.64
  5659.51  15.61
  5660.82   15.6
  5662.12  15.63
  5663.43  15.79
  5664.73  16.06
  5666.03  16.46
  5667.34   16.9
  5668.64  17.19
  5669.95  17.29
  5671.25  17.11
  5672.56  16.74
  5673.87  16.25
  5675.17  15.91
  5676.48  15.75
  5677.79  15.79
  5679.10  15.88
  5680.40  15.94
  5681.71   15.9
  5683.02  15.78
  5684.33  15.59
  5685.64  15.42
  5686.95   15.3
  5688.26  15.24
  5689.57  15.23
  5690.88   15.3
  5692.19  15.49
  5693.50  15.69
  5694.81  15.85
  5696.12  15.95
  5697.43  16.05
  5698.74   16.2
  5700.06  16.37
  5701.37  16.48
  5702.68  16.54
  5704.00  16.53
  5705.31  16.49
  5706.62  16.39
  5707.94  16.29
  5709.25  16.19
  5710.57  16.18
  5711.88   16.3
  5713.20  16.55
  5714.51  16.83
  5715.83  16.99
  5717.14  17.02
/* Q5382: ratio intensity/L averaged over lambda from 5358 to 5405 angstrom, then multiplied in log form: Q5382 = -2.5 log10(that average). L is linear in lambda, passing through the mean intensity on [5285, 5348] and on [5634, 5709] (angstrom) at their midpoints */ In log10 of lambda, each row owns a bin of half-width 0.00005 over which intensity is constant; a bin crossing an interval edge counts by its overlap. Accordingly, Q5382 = 0.004 mag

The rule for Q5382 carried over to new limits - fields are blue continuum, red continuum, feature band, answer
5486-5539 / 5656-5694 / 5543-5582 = 0.02 mag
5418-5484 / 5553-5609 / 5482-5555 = 0.00 mag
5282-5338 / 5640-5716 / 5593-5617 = 0.00 mag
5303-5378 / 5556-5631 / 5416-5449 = 0.02 mag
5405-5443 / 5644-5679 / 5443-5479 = -0.04 mag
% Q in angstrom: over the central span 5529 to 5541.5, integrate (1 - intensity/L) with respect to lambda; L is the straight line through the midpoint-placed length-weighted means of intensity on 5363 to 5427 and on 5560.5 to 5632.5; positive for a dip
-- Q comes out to 0.2 angstrom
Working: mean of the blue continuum 15.9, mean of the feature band 15.9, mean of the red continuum 16.3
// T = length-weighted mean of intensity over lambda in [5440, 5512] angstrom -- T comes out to 16.4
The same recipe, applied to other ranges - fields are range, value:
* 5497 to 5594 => 16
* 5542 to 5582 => 15.8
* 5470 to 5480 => 16.8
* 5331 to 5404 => 15.9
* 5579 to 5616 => 16.3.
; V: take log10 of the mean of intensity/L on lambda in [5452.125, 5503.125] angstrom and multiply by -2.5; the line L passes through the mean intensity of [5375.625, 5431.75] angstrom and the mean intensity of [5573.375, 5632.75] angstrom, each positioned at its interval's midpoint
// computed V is -0.03 mag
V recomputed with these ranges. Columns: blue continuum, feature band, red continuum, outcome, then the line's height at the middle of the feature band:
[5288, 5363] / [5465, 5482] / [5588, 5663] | -0.03 mag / 16.2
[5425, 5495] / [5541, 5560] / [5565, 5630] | 0.04 mag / 16.3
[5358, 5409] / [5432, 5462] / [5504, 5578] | 0.00 mag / 16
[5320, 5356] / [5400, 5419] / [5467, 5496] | 0.03 mag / 16.2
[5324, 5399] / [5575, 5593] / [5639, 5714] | -0.02 mag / 16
